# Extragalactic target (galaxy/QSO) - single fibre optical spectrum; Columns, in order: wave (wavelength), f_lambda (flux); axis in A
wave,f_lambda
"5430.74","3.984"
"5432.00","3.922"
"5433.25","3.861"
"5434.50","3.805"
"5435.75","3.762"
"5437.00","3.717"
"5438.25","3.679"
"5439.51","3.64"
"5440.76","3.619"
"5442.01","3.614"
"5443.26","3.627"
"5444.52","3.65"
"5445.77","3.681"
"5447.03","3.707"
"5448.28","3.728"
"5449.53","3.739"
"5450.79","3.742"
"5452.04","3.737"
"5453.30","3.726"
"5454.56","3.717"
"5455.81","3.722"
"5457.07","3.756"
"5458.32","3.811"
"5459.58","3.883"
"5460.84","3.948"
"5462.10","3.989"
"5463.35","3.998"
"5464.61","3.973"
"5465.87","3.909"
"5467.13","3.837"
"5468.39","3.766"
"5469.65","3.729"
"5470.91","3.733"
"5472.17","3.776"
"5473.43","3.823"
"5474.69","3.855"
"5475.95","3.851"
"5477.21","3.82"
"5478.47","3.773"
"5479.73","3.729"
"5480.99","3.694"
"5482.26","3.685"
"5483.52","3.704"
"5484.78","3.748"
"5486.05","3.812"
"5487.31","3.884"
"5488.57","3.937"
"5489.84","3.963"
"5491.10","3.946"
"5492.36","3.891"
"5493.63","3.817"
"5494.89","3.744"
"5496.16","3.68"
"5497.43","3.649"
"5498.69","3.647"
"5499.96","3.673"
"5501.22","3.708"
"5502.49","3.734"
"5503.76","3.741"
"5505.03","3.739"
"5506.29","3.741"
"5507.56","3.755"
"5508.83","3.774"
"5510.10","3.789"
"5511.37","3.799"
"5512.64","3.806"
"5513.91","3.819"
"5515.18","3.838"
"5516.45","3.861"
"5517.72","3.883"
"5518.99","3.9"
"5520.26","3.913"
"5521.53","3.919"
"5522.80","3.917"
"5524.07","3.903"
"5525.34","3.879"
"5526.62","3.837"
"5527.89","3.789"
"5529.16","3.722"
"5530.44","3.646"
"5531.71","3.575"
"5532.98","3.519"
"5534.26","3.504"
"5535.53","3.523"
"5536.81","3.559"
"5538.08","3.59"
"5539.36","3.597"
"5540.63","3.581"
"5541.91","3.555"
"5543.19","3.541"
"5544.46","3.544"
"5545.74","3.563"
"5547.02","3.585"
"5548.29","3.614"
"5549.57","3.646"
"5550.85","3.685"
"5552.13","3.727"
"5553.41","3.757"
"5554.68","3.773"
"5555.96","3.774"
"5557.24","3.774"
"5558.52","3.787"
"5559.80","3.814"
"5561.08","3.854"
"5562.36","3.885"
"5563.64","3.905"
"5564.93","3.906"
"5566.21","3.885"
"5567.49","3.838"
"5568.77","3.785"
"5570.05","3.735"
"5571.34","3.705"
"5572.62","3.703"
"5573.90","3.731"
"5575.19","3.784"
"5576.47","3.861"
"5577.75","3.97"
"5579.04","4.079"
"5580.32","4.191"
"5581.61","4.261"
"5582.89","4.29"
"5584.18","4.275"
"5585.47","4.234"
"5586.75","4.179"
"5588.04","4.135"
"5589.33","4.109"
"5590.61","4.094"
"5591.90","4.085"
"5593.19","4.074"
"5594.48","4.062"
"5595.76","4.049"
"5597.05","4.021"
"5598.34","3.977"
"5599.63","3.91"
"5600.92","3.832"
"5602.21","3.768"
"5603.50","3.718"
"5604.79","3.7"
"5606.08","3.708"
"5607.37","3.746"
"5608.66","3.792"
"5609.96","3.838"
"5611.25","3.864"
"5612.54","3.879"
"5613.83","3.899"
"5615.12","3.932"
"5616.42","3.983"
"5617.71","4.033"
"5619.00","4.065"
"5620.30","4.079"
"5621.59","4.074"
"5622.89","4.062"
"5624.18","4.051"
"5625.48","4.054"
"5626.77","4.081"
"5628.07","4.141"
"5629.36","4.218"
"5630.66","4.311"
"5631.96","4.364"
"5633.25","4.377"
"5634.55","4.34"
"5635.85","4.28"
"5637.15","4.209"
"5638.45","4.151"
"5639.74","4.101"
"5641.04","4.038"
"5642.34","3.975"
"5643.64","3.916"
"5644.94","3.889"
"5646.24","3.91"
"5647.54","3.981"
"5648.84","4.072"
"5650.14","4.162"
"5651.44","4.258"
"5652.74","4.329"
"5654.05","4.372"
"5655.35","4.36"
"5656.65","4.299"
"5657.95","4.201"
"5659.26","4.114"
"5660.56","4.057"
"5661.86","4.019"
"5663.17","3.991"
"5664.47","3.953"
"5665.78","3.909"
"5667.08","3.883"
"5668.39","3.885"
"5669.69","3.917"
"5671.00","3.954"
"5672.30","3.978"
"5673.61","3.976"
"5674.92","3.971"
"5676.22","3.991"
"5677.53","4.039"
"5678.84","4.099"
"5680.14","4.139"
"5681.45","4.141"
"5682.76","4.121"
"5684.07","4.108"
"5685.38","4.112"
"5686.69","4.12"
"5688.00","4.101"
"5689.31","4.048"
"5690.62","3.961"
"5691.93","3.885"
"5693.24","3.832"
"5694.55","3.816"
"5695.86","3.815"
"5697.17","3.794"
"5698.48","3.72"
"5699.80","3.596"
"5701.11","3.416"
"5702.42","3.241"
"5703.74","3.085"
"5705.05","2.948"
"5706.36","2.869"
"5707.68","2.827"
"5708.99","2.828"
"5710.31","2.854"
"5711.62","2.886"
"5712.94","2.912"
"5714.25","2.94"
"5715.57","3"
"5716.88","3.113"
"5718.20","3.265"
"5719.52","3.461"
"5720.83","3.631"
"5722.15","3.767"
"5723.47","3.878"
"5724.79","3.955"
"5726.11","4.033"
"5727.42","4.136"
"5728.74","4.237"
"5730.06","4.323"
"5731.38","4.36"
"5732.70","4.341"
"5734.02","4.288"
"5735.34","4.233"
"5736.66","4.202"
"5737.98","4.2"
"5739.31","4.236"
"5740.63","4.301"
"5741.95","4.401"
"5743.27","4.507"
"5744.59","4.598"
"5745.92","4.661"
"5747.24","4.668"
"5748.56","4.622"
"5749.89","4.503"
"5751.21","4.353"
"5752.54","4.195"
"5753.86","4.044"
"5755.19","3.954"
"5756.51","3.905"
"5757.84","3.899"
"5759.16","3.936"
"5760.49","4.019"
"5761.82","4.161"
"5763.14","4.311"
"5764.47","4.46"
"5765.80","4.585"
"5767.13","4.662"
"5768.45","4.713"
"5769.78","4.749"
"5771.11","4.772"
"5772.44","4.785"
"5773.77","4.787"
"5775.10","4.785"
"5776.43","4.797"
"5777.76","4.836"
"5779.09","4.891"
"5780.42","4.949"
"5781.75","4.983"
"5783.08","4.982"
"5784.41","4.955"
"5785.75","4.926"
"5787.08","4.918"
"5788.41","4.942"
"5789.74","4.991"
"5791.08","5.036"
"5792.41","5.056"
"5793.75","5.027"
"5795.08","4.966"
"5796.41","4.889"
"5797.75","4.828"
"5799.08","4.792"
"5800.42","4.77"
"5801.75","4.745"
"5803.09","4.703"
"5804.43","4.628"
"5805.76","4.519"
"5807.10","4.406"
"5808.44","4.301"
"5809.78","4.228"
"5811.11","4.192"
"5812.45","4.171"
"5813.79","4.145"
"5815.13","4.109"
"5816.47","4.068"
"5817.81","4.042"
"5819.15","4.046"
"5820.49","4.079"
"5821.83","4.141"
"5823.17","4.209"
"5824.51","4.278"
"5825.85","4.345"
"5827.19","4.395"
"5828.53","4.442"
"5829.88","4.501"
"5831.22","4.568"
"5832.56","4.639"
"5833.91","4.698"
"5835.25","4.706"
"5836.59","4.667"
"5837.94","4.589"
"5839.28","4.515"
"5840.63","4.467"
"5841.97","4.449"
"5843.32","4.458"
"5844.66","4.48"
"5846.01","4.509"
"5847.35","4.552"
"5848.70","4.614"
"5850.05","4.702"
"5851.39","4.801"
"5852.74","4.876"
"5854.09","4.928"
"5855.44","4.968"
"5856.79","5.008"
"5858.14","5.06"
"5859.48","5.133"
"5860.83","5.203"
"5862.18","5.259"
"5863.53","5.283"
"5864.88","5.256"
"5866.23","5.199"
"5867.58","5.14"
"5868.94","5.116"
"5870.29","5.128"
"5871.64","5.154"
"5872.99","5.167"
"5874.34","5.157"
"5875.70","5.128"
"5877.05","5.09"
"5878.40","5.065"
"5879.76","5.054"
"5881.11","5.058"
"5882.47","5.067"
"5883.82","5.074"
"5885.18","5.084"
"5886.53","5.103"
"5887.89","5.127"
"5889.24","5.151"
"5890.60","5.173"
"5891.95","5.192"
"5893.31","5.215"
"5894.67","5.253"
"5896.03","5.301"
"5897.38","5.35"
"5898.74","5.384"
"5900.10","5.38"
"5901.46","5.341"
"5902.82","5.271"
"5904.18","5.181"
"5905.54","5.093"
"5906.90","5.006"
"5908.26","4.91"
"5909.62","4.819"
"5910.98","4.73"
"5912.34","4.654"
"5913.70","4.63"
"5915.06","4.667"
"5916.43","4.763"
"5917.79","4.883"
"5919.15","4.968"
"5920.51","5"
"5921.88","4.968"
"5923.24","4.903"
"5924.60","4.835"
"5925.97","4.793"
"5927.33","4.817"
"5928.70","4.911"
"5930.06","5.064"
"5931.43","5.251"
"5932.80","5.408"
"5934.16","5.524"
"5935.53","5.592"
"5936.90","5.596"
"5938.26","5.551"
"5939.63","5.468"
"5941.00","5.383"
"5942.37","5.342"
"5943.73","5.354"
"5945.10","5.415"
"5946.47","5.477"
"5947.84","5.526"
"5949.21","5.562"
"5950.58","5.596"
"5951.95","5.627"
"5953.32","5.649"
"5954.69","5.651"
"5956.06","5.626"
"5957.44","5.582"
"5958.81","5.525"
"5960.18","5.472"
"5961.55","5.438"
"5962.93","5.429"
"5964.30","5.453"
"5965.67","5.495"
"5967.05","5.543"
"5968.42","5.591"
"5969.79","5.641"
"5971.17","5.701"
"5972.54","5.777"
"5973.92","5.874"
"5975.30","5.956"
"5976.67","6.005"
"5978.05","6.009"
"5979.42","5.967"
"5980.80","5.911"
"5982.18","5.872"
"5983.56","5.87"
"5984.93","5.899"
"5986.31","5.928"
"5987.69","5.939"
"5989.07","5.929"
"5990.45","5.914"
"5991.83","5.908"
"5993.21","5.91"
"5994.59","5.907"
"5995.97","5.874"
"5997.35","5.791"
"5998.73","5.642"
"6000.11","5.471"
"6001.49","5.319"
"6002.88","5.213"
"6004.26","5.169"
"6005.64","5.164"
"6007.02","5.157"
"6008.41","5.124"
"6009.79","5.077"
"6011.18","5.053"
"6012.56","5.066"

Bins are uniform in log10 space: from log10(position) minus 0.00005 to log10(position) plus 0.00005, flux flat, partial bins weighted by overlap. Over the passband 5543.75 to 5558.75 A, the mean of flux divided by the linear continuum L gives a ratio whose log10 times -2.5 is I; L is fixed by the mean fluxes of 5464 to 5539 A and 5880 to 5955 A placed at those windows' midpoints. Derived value 0.074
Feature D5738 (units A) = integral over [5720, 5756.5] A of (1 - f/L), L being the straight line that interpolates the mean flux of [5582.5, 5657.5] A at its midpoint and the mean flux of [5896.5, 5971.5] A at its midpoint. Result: 2.3 A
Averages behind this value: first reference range 4.06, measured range 4.24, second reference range 5.27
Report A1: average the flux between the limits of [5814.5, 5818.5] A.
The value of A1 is 4.07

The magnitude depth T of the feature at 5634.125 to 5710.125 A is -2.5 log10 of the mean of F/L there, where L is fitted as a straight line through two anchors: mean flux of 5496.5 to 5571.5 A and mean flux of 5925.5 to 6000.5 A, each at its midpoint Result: 0.11 mag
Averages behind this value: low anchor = 3.74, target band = 3.91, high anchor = 5.61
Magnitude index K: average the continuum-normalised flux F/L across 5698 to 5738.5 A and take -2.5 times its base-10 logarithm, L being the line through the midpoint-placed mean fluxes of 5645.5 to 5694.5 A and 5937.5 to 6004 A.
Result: 0.21 mag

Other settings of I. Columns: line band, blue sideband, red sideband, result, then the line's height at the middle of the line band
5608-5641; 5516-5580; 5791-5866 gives -0.03 mag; 3.99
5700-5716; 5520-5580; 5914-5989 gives 0.42 mag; 4.42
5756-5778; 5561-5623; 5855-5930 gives 0.03 mag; 4.6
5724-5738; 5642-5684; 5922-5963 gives 0.04 mag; 4.38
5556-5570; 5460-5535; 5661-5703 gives 0.00 mag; 3.84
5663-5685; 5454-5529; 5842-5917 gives 0.10 mag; 4.38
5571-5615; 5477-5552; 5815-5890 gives 0.00 mag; 3.98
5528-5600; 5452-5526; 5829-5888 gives 0.06 mag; 4.03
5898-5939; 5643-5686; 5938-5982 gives 0.07 mag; 5.4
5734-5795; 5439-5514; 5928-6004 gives 0.07 mag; 4.86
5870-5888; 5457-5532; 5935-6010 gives 0.03 mag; 5.27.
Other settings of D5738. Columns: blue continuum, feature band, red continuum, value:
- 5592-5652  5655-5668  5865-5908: 0.4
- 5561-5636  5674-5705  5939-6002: 3.8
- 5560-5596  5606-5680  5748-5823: 1.8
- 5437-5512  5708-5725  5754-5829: 4.3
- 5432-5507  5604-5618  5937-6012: 1.4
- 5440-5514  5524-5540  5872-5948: 1.2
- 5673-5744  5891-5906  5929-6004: -0.4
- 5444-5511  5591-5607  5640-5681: 0.2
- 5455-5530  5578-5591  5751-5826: -0.5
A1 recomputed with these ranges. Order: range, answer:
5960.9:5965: 5.44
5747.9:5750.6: 4.56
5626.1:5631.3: 4.19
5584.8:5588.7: 4.18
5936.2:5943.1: 5.47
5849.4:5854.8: 4.83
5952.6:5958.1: 5.62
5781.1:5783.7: 4.99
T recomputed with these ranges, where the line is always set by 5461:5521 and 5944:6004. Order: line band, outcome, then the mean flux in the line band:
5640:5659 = 0.076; 4.12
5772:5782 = 0.016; 4.85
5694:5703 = 0.260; 3.63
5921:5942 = 0.065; 5.2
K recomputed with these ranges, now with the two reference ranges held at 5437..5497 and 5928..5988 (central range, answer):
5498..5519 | 0.046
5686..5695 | 0.162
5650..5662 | 0.063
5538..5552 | 0.135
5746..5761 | 0.151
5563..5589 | 0.057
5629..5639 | 0.030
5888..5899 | 0.024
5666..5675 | 0.154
